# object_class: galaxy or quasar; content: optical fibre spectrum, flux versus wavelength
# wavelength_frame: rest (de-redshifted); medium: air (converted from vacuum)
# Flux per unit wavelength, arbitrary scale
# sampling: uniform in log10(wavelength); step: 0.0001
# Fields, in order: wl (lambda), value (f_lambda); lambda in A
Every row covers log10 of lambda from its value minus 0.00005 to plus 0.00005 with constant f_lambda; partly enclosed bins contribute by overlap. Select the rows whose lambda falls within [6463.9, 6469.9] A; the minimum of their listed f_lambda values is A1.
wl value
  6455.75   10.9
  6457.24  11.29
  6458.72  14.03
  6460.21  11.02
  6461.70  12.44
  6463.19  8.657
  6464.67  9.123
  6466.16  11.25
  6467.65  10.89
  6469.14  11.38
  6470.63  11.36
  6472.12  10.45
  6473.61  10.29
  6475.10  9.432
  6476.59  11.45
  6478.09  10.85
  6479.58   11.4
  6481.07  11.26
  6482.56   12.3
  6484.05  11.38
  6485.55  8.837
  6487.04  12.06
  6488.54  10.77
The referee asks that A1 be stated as 9.123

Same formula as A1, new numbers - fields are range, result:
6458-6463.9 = 8.657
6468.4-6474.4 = 10.29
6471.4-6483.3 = 9.432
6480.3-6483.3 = 11.26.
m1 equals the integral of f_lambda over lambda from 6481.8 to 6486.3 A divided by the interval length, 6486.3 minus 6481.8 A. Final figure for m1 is 10.8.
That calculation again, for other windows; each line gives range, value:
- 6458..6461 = 12.5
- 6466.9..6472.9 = 11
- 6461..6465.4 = 10.1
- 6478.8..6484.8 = 11.6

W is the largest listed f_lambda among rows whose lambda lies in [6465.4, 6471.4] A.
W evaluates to 11.38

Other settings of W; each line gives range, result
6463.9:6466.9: 11.25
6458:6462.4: 14.03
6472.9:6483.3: 12.3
